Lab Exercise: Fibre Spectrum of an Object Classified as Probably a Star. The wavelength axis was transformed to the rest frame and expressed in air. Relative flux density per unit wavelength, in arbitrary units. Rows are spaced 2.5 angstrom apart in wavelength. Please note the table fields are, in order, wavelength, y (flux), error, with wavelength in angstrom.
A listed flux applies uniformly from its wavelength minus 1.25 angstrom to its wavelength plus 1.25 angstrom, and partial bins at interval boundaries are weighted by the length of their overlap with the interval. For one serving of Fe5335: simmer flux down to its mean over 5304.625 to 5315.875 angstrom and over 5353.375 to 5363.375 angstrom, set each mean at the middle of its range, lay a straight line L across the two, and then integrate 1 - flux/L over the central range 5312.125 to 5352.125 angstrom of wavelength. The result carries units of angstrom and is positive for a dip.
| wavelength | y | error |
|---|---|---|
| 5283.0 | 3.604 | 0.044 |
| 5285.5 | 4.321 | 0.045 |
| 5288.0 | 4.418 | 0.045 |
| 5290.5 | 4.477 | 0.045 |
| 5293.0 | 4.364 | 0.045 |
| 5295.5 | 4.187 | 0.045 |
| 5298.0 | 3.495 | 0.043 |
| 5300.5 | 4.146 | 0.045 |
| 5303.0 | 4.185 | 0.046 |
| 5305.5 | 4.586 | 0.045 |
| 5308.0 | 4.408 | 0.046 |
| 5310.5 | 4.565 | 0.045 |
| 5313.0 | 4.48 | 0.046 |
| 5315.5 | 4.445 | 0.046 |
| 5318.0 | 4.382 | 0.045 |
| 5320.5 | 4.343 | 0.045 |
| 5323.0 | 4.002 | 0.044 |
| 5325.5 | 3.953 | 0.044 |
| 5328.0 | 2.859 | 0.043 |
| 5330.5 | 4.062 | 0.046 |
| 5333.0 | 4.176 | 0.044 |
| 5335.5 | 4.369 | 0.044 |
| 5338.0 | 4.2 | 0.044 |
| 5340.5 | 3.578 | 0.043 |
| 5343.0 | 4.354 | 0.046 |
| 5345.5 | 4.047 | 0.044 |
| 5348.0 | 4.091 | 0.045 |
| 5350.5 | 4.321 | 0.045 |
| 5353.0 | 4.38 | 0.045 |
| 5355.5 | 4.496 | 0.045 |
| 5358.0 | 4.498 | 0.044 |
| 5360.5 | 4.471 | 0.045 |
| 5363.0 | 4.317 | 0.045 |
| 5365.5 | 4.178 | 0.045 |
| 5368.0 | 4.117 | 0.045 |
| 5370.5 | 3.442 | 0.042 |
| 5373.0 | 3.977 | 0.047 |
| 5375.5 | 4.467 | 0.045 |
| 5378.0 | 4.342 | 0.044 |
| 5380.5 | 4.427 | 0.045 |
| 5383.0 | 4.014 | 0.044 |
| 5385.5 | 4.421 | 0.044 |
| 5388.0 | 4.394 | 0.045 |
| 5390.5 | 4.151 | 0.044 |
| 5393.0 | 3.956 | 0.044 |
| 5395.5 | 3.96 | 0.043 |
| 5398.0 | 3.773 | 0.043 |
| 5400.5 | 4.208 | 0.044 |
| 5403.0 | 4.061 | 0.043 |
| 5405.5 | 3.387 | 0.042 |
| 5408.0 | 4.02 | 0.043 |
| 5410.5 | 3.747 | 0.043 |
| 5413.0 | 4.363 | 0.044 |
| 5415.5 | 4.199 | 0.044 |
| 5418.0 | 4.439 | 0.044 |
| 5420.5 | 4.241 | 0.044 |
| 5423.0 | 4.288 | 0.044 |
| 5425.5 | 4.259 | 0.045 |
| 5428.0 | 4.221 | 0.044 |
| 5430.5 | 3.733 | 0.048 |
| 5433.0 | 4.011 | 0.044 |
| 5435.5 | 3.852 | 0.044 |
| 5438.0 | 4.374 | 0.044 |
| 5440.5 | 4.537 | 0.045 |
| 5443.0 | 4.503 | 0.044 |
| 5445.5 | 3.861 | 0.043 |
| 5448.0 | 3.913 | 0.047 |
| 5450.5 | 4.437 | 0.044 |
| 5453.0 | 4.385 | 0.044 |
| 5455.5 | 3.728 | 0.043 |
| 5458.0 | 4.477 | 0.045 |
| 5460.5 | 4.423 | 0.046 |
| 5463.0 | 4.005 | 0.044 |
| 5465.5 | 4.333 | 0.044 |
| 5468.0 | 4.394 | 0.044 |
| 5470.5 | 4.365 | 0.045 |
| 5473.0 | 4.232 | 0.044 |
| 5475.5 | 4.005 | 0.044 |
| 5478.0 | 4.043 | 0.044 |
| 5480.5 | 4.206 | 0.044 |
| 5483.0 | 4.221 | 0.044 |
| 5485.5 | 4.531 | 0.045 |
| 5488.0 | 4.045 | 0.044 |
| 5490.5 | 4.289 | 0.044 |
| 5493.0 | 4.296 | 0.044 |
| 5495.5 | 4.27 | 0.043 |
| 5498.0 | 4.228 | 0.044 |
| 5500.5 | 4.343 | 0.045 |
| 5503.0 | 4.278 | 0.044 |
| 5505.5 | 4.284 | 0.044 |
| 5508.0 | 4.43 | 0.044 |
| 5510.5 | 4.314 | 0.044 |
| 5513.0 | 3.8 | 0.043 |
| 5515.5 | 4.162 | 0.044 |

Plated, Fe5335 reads 3.3 angstrom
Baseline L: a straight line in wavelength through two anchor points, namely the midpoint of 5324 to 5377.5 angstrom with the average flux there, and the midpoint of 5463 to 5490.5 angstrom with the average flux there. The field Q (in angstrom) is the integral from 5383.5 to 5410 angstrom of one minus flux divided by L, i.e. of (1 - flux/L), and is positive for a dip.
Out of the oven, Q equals 0.84 angstrom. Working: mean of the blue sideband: 4.11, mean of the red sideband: 4.23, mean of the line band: 4.02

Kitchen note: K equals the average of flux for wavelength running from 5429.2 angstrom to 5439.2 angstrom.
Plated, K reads 3.99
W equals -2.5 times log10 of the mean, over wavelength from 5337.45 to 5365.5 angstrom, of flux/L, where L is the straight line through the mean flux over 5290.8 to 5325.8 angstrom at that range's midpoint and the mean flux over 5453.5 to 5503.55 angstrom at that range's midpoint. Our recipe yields 0.00 mag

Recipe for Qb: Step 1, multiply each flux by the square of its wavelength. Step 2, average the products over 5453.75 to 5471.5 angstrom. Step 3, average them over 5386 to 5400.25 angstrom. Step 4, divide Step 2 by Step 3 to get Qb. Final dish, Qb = 1.07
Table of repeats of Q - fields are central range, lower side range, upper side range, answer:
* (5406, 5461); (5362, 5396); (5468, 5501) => 0.42 angstrom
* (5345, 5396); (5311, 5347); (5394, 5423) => -1.84 angstrom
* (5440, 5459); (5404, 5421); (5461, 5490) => -0.29 angstrom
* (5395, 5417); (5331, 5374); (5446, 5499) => 1.17 angstrom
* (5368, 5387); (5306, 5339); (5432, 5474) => 0.20 angstrom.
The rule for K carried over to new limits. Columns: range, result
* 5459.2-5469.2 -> 4.29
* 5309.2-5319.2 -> 4.47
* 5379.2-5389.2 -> 4.31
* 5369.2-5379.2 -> 4.06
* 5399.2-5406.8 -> 3.89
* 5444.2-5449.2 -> 3.89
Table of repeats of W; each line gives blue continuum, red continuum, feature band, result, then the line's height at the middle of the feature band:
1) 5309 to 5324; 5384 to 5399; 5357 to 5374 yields 0.017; 4.2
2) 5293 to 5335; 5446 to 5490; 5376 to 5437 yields 0.021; 4.19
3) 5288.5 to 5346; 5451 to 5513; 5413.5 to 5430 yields -0.009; 4.22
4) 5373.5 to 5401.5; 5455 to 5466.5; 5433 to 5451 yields 0.006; 4.21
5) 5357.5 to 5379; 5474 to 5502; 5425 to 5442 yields 0.018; 4.21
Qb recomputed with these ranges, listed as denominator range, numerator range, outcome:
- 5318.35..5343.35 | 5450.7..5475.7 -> 1.12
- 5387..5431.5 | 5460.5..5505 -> 1.07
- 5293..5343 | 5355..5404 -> 1.03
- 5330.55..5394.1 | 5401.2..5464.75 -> 1.01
